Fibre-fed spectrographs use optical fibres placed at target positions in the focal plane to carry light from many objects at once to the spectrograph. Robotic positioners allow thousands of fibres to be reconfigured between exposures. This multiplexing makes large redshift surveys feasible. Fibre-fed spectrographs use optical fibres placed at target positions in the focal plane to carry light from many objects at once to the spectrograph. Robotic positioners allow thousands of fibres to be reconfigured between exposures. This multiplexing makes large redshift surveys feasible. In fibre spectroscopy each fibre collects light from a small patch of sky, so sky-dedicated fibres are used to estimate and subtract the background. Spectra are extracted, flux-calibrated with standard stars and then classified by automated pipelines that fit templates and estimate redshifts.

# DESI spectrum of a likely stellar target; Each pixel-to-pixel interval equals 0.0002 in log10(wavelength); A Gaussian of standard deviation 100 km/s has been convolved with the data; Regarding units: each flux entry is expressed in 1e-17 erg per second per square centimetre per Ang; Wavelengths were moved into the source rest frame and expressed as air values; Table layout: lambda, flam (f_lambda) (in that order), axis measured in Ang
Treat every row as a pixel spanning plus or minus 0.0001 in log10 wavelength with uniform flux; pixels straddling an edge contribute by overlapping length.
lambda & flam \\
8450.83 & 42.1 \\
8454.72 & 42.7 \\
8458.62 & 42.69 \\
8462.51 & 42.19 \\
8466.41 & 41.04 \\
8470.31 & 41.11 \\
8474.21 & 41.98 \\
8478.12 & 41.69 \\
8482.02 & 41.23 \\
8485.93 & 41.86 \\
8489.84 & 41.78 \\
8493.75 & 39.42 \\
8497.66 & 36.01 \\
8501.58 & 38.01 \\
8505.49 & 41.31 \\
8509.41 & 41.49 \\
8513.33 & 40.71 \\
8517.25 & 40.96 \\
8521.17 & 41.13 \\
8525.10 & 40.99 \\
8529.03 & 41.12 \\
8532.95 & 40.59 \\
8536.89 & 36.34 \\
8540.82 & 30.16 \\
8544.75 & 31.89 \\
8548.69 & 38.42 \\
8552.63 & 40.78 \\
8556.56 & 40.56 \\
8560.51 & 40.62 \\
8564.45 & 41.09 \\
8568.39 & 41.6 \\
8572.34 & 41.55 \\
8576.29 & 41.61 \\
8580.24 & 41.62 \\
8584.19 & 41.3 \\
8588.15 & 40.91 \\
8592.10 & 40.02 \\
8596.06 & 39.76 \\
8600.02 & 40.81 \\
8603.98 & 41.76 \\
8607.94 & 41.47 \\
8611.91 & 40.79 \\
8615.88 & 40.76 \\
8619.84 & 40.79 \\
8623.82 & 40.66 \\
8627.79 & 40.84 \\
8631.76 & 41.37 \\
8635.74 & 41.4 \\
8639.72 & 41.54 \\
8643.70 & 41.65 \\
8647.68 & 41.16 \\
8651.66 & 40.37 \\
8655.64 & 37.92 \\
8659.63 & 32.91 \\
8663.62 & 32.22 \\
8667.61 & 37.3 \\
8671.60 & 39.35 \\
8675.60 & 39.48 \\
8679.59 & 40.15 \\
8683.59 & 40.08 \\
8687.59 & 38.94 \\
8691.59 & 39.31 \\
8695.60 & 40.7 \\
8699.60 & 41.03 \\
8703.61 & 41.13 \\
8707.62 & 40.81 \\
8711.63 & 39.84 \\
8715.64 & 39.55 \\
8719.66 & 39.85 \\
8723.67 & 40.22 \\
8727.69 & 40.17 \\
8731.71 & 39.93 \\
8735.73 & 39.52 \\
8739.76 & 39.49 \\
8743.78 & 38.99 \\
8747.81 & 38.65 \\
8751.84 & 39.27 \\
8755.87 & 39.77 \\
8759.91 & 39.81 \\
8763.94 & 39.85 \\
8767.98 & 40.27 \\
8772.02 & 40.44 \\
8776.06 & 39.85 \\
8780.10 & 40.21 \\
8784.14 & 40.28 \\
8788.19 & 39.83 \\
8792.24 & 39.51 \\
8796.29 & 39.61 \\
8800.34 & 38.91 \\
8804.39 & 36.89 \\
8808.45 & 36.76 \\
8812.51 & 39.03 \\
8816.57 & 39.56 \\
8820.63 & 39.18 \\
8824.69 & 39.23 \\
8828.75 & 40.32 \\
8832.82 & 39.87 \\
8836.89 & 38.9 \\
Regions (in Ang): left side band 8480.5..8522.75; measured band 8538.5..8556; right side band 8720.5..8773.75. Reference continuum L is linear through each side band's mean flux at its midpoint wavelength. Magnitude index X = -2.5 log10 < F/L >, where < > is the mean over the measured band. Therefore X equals 0.13 mag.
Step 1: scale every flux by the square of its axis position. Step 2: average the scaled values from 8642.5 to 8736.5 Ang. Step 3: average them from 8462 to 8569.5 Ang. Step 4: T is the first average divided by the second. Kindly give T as 1.03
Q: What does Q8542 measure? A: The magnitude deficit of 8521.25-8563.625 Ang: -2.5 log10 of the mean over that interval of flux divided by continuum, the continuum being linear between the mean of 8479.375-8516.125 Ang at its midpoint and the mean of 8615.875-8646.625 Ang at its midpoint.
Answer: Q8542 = 0.06 mag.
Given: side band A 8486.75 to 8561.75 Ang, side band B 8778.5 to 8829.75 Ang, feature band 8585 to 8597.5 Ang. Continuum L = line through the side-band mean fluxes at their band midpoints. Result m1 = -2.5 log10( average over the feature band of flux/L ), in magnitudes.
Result -0.03 mag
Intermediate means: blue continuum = 39.1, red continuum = 39.2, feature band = 40.3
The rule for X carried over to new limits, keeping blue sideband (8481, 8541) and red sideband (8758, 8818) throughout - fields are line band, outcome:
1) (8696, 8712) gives -0.035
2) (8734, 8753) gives 0.008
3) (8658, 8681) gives 0.076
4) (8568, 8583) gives -0.050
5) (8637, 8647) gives -0.051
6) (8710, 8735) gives -0.012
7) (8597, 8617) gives -0.037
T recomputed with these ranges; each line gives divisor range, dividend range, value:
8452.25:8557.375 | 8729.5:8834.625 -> 1.05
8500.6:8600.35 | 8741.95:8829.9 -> 1.04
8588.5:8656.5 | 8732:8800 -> 1.00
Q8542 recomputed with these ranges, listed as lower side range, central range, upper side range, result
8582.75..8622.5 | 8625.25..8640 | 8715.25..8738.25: -0.02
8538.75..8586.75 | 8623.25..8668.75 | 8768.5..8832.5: 0.01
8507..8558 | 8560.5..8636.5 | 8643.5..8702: -0.06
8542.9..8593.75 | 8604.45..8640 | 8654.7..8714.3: -0.04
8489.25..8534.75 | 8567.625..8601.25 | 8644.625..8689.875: -0.05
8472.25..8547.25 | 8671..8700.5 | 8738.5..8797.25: -0.01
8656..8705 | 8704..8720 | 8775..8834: -0.04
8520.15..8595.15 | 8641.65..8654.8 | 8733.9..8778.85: -0.03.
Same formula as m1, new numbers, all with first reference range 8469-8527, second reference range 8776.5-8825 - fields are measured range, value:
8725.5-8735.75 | -0.013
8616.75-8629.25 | -0.020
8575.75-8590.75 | -0.029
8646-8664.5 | 0.076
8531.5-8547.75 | 0.164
